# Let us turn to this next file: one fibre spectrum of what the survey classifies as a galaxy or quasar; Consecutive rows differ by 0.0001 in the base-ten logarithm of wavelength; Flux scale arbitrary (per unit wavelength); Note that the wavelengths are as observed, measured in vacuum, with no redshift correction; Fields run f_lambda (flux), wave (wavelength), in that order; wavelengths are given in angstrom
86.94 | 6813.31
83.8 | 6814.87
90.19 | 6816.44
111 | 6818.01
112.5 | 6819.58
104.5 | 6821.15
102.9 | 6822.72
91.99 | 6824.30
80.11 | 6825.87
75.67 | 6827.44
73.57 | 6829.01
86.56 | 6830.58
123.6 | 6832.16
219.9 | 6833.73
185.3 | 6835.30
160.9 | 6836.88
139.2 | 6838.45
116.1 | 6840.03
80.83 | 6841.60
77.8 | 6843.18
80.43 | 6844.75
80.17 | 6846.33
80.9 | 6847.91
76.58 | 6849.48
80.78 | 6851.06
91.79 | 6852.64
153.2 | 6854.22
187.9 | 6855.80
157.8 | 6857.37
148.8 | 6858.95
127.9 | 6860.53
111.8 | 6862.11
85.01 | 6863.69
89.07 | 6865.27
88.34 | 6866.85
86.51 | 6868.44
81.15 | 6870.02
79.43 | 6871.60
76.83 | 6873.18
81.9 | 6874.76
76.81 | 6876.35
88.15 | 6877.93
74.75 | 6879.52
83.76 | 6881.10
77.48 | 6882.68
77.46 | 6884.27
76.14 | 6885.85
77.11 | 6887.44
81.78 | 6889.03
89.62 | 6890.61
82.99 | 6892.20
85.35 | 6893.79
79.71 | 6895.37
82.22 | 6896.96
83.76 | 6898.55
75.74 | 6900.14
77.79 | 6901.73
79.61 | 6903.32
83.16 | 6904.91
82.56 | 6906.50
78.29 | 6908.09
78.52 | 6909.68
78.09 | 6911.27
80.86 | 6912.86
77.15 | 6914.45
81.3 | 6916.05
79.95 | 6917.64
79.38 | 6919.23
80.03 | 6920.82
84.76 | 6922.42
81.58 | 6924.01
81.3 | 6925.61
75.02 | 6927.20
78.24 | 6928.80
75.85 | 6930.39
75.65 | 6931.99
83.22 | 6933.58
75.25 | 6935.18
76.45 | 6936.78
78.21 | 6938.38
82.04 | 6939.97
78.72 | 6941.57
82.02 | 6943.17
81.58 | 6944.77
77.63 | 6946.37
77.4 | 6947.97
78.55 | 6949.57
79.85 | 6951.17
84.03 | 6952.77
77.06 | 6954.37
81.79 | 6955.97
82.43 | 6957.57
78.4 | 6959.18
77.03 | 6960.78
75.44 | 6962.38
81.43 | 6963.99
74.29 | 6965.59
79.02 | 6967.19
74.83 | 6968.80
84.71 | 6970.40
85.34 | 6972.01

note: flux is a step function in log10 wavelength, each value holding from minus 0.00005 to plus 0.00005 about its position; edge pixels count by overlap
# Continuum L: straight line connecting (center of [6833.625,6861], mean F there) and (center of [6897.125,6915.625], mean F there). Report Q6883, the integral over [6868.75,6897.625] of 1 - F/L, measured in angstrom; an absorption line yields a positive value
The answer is 4.6 angstrom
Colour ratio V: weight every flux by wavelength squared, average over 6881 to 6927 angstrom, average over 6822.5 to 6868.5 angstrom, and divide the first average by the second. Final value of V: 0.7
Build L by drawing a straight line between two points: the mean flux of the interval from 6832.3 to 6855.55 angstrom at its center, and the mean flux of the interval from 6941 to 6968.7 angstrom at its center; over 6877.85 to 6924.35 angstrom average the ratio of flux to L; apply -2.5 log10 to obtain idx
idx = 0.21 mag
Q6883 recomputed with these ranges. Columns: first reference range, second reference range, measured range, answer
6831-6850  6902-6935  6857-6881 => 2.1 angstrom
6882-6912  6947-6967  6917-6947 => 0.1 angstrom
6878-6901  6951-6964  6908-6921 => 0.2 angstrom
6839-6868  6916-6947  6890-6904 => 1.5 angstrom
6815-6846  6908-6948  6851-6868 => -3.4 angstrom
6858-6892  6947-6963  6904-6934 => 1.4 angstrom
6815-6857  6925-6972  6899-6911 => 1.5 angstrom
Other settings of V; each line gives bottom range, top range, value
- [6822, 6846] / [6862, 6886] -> 0.75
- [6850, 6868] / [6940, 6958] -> 0.69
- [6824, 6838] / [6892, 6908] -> 0.67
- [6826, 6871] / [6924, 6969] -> 0.72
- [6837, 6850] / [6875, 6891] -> 0.85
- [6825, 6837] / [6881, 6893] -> 0.66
